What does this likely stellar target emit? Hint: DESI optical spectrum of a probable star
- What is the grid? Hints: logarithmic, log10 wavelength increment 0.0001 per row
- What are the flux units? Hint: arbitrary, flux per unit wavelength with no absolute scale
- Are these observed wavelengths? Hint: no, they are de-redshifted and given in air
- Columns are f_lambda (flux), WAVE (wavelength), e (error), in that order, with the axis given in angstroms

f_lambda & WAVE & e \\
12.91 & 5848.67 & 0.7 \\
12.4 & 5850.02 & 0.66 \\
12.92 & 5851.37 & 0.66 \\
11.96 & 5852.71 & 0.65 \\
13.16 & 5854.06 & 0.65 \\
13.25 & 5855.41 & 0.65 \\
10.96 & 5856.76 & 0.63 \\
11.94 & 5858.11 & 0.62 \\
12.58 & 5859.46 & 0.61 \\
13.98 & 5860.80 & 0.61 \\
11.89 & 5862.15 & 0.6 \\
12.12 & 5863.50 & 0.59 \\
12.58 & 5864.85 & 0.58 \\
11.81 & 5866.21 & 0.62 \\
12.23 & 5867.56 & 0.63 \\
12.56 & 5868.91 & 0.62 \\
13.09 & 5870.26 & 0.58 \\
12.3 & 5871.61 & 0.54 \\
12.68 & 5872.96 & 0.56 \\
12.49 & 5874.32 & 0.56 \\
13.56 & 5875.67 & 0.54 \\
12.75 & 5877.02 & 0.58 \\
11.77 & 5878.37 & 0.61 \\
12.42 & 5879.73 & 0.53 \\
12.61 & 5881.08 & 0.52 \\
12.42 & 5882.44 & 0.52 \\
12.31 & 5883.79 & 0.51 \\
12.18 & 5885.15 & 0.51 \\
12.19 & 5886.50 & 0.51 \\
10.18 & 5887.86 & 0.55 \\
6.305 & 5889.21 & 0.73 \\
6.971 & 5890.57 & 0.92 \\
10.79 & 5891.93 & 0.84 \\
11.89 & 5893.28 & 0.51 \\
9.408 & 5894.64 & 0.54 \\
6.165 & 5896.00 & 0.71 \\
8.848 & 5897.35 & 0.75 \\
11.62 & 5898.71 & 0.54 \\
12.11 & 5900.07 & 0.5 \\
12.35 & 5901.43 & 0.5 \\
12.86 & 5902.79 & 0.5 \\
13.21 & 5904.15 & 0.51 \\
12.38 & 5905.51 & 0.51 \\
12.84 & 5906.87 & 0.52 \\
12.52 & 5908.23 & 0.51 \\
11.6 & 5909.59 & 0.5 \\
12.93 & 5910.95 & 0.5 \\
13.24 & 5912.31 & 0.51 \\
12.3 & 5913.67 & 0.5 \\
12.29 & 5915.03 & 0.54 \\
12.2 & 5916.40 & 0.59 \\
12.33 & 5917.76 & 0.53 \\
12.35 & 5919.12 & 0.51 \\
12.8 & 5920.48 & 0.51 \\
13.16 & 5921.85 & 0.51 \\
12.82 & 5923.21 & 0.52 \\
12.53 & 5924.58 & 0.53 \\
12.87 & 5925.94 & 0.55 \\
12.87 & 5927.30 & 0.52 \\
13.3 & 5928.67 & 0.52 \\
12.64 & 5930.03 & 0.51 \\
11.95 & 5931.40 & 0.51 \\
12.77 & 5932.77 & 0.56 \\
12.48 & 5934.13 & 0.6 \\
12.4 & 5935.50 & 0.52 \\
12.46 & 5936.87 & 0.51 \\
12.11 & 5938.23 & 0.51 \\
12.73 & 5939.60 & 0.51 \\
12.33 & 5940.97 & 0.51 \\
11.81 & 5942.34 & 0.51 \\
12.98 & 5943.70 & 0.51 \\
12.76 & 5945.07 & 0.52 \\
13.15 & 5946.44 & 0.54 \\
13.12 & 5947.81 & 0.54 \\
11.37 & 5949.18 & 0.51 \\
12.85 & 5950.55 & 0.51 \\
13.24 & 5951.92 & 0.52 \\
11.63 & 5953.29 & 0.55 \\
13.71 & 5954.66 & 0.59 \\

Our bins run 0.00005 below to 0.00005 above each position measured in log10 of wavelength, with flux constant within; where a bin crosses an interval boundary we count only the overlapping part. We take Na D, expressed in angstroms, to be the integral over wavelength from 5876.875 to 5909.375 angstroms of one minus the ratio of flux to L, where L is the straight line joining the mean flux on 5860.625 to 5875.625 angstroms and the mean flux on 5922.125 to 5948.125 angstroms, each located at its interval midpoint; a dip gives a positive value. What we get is 3.5 angstroms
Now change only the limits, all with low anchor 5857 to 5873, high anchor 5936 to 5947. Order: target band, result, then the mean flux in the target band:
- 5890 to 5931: 1.99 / 11.9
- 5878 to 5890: 1.09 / 11.3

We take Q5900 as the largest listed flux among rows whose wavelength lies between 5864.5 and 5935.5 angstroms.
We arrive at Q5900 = 13.56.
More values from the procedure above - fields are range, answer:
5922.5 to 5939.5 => 13.3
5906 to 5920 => 13.24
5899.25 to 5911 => 13.21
